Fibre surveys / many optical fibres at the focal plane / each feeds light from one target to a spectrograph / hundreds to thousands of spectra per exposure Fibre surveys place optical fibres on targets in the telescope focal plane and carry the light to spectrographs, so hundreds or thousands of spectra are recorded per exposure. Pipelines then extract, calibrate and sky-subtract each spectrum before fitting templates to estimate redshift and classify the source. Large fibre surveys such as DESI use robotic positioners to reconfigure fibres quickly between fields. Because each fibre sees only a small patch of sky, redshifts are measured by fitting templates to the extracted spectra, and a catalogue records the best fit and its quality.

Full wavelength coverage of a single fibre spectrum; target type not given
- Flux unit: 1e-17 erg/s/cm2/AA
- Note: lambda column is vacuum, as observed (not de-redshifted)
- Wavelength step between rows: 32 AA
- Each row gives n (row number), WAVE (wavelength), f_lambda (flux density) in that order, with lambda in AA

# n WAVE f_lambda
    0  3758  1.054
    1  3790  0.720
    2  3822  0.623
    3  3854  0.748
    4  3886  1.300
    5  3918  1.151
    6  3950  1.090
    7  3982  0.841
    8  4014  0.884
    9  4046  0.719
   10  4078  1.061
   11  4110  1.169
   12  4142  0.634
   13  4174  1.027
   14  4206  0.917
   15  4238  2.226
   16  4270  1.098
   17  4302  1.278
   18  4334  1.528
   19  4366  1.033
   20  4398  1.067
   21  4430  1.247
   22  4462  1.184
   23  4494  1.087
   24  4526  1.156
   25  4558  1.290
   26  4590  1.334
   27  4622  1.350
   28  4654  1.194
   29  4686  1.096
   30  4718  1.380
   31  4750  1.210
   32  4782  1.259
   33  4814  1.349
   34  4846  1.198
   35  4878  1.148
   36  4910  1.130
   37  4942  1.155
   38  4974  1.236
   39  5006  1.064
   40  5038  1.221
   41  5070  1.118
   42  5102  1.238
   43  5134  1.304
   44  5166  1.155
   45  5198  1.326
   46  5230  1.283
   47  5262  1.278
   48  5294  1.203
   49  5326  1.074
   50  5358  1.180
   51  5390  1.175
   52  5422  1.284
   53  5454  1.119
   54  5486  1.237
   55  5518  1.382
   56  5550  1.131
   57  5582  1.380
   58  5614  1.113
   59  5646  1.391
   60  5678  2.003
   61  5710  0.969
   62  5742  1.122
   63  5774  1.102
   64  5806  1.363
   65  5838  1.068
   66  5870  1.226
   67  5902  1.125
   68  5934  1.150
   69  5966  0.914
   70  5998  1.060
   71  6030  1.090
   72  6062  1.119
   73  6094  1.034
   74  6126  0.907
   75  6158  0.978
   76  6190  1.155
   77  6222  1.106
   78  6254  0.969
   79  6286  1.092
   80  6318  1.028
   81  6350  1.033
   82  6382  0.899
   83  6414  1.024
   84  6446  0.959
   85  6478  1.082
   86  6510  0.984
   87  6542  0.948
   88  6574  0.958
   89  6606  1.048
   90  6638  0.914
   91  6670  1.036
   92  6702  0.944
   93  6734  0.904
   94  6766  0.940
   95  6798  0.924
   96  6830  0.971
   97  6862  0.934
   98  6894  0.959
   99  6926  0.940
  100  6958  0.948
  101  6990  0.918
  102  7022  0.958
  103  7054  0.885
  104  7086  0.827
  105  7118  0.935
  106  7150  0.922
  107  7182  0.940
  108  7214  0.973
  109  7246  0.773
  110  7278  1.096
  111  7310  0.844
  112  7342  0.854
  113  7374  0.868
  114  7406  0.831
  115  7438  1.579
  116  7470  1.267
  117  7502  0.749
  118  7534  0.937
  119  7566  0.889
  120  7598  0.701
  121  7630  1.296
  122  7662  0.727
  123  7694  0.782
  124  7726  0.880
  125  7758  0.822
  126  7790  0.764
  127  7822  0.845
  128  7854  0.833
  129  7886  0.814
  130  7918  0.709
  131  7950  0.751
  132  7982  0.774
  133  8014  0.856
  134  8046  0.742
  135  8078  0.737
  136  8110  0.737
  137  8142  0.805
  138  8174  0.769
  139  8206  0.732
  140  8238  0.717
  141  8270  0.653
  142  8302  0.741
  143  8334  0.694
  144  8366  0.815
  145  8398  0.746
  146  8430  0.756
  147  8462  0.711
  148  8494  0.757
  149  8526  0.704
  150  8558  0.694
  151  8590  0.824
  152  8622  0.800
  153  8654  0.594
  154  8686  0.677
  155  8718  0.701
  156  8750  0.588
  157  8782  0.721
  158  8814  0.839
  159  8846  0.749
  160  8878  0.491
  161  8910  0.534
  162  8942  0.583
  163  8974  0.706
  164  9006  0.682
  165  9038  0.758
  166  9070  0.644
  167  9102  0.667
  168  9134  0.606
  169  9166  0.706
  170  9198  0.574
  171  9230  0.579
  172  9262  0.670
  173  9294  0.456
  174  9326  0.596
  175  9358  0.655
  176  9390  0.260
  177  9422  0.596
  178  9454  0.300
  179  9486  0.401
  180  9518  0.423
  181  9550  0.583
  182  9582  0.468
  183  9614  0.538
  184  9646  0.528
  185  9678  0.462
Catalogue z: 0.14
